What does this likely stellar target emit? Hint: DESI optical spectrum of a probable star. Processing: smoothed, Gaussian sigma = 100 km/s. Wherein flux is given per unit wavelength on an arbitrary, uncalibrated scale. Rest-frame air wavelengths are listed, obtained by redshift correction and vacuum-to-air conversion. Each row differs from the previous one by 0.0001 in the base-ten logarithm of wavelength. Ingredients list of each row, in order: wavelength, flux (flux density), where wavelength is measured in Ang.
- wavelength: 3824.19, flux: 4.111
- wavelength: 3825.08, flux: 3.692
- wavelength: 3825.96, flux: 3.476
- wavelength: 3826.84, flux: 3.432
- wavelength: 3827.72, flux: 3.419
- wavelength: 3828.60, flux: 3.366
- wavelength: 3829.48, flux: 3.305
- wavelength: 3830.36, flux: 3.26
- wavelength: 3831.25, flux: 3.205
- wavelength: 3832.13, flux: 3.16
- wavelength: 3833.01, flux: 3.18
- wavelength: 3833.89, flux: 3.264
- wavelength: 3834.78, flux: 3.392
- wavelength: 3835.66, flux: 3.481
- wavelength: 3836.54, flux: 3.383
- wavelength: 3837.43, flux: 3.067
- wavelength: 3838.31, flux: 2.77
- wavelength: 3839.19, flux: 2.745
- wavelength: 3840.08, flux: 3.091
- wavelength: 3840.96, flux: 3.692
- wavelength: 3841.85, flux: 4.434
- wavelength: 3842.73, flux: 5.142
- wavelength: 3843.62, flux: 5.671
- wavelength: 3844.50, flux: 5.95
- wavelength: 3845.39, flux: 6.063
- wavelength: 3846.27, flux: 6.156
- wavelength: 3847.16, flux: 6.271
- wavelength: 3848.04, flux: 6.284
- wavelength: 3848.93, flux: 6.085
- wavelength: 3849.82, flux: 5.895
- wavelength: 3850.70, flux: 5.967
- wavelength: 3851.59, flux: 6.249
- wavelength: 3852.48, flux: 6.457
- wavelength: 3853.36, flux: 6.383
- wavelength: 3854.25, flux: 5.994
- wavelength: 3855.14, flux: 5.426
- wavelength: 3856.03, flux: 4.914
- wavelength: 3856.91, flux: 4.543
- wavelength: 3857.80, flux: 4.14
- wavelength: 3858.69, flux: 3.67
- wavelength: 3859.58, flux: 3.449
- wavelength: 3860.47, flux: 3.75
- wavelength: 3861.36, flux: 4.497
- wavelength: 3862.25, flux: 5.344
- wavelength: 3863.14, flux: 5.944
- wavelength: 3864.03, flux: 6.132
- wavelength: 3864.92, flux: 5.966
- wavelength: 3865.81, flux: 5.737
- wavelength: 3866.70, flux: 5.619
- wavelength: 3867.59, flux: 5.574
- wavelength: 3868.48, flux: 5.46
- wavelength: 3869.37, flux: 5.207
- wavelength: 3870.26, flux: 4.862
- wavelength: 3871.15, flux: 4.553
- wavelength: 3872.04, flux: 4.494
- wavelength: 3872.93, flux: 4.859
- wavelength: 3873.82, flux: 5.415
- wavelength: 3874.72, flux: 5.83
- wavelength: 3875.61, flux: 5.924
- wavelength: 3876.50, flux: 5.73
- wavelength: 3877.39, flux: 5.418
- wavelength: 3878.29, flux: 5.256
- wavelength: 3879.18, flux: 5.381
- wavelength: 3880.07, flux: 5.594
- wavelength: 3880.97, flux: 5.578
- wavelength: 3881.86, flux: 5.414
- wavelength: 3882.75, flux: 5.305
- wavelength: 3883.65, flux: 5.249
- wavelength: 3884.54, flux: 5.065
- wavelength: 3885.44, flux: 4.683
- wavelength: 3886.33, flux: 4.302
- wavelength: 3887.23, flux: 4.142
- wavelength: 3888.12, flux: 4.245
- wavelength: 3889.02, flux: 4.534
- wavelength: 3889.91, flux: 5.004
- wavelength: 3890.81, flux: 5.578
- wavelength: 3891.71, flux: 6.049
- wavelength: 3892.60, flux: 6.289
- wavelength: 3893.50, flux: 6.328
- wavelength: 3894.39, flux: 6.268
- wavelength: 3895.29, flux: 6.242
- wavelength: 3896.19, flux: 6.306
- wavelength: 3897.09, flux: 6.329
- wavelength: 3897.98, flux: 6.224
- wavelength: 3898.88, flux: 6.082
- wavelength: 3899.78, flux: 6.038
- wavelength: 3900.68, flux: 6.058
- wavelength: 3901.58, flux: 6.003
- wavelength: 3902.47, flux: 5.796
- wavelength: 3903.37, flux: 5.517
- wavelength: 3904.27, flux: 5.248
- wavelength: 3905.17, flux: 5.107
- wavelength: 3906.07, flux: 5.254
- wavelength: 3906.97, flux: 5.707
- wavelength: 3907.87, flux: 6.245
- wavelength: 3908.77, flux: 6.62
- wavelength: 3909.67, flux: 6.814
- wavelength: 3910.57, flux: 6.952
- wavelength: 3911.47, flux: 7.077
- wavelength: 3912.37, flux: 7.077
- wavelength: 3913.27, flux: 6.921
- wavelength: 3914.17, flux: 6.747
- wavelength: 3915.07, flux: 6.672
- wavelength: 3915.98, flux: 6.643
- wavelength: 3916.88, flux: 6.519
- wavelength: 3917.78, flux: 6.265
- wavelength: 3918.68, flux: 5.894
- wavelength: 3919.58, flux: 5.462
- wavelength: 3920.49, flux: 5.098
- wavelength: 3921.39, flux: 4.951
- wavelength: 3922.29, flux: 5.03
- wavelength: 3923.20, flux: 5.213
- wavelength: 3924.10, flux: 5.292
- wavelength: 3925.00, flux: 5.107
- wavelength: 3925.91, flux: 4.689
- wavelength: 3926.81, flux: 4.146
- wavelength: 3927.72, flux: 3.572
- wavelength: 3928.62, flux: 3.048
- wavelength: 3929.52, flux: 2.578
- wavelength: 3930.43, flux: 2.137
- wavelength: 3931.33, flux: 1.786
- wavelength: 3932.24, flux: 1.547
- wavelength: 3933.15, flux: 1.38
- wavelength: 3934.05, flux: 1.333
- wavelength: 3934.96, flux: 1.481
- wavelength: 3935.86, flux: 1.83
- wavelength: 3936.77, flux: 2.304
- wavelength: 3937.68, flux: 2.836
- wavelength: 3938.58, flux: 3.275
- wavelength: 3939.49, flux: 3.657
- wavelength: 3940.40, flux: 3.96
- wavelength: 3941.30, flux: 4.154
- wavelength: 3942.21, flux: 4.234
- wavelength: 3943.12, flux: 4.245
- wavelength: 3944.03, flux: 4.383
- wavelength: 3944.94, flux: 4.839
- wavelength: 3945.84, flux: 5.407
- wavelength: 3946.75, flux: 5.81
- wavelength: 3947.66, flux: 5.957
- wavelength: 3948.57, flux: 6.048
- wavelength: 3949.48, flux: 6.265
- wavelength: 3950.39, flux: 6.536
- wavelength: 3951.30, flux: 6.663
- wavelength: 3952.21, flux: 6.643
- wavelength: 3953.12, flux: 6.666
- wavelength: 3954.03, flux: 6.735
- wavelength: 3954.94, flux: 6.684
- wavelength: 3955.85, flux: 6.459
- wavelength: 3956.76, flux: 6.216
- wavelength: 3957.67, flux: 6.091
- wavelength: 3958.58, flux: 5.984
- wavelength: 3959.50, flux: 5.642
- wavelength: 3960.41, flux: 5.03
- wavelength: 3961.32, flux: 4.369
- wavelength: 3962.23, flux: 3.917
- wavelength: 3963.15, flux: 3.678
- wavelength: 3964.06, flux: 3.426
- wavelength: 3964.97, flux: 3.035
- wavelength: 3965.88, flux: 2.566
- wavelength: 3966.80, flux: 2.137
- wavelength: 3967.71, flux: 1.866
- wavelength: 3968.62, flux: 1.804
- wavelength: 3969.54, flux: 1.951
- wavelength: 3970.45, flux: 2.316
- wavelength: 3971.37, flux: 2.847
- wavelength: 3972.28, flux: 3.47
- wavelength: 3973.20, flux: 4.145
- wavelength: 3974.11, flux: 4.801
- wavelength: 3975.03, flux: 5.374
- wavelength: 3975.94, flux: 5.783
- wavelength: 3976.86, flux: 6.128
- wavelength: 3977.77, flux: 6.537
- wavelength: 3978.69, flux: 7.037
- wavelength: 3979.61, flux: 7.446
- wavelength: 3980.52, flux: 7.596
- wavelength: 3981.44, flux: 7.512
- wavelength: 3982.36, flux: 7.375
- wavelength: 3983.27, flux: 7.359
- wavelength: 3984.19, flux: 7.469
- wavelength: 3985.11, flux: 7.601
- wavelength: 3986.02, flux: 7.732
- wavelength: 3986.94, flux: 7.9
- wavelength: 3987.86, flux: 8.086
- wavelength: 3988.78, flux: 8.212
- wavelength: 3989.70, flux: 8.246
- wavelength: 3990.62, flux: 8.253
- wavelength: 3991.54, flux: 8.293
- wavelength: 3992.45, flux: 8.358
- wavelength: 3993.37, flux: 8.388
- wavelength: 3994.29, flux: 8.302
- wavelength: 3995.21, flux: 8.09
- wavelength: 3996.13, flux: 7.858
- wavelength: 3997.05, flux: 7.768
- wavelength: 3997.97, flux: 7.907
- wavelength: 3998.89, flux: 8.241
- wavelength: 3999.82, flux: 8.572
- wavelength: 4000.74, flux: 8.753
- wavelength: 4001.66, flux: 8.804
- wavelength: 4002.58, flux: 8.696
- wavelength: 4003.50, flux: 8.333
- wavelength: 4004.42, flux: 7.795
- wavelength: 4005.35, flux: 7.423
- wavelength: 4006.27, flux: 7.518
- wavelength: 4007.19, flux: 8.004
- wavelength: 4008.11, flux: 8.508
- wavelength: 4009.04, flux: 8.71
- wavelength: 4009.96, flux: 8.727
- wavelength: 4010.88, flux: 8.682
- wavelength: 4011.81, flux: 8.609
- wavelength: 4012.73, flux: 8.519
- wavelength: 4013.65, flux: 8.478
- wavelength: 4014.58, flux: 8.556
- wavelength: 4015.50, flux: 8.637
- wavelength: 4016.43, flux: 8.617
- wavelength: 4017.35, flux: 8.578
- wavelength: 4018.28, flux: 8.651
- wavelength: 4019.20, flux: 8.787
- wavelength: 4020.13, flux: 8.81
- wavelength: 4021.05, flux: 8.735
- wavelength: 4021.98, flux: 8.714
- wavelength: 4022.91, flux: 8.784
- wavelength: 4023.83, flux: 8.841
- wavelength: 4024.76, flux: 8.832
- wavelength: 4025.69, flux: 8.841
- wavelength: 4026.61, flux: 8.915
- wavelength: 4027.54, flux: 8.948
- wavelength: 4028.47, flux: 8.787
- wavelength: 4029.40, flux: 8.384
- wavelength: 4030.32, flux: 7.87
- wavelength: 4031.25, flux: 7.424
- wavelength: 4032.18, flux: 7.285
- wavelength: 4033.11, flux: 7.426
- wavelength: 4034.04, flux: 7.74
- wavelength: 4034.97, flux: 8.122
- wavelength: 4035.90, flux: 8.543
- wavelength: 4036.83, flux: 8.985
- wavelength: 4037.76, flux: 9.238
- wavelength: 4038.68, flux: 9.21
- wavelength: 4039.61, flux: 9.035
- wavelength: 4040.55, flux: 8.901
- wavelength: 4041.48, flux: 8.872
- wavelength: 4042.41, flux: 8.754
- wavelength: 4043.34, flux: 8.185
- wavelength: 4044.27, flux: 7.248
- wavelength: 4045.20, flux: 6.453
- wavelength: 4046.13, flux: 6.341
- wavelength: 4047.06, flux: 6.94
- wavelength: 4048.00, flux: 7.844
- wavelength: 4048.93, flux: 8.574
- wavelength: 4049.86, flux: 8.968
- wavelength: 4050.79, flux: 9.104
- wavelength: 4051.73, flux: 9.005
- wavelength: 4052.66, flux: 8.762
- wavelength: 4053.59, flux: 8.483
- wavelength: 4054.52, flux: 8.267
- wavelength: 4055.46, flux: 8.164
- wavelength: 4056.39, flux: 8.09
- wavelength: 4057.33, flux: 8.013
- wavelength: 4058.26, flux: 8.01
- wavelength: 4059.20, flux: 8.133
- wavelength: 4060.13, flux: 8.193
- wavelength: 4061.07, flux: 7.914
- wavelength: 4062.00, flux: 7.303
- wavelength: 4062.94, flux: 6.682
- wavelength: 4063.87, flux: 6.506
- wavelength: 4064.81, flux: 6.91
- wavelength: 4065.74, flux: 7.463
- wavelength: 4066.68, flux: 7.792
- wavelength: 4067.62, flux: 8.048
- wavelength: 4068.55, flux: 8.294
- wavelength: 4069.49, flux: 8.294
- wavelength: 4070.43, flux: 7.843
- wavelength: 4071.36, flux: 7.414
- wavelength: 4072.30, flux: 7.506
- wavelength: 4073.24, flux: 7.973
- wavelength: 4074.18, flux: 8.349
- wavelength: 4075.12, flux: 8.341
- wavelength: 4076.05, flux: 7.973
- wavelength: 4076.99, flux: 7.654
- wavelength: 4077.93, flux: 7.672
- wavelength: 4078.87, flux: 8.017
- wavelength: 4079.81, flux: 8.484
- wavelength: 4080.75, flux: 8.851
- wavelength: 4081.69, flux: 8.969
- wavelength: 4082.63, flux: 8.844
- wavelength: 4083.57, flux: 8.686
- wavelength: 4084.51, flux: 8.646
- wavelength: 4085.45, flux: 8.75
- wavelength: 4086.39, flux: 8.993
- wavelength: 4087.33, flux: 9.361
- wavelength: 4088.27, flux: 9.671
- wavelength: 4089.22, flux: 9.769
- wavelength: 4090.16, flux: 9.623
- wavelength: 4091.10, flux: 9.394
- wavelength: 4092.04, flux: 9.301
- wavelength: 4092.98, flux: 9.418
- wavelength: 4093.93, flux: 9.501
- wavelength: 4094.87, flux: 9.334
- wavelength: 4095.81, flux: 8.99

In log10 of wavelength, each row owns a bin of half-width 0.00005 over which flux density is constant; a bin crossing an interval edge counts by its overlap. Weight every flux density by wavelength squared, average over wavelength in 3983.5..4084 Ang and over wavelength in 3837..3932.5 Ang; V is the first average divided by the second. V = 1.67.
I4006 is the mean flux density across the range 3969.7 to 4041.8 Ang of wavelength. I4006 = 7.85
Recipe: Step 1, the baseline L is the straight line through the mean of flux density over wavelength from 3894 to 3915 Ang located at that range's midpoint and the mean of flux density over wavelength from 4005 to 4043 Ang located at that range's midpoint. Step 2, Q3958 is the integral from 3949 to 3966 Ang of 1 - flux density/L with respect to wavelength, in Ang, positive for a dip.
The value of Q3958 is 4.1 Ang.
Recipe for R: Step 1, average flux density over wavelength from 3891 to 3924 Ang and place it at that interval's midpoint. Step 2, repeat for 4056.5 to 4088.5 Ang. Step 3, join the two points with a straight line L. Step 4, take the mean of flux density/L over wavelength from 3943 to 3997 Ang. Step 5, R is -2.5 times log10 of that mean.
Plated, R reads 0.17 mag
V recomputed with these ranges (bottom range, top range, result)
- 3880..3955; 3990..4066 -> 1.71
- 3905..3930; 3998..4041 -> 1.60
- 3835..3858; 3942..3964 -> 1.18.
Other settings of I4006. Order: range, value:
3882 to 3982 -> 5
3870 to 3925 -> 5.68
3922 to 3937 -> 3.08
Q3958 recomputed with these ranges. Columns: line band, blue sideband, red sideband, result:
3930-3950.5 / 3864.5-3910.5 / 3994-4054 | 9.3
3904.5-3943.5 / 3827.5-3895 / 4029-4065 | 8.8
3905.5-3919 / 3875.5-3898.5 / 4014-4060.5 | -1.2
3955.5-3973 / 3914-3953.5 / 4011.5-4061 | 5.5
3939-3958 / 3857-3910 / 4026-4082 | 2.5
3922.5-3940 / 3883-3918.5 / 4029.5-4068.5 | 9.1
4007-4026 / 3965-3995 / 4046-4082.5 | -4.9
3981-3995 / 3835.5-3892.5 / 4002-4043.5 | -0.3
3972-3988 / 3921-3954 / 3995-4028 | 0.1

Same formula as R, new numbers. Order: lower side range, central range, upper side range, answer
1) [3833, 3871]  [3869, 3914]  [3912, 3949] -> -0.21 mag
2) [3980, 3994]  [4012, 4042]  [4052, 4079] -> -0.09 mag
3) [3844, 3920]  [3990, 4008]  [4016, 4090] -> -0.10 mag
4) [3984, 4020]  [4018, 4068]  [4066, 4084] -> 0.00 mag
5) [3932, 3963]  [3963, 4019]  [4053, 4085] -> -0.16 mag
